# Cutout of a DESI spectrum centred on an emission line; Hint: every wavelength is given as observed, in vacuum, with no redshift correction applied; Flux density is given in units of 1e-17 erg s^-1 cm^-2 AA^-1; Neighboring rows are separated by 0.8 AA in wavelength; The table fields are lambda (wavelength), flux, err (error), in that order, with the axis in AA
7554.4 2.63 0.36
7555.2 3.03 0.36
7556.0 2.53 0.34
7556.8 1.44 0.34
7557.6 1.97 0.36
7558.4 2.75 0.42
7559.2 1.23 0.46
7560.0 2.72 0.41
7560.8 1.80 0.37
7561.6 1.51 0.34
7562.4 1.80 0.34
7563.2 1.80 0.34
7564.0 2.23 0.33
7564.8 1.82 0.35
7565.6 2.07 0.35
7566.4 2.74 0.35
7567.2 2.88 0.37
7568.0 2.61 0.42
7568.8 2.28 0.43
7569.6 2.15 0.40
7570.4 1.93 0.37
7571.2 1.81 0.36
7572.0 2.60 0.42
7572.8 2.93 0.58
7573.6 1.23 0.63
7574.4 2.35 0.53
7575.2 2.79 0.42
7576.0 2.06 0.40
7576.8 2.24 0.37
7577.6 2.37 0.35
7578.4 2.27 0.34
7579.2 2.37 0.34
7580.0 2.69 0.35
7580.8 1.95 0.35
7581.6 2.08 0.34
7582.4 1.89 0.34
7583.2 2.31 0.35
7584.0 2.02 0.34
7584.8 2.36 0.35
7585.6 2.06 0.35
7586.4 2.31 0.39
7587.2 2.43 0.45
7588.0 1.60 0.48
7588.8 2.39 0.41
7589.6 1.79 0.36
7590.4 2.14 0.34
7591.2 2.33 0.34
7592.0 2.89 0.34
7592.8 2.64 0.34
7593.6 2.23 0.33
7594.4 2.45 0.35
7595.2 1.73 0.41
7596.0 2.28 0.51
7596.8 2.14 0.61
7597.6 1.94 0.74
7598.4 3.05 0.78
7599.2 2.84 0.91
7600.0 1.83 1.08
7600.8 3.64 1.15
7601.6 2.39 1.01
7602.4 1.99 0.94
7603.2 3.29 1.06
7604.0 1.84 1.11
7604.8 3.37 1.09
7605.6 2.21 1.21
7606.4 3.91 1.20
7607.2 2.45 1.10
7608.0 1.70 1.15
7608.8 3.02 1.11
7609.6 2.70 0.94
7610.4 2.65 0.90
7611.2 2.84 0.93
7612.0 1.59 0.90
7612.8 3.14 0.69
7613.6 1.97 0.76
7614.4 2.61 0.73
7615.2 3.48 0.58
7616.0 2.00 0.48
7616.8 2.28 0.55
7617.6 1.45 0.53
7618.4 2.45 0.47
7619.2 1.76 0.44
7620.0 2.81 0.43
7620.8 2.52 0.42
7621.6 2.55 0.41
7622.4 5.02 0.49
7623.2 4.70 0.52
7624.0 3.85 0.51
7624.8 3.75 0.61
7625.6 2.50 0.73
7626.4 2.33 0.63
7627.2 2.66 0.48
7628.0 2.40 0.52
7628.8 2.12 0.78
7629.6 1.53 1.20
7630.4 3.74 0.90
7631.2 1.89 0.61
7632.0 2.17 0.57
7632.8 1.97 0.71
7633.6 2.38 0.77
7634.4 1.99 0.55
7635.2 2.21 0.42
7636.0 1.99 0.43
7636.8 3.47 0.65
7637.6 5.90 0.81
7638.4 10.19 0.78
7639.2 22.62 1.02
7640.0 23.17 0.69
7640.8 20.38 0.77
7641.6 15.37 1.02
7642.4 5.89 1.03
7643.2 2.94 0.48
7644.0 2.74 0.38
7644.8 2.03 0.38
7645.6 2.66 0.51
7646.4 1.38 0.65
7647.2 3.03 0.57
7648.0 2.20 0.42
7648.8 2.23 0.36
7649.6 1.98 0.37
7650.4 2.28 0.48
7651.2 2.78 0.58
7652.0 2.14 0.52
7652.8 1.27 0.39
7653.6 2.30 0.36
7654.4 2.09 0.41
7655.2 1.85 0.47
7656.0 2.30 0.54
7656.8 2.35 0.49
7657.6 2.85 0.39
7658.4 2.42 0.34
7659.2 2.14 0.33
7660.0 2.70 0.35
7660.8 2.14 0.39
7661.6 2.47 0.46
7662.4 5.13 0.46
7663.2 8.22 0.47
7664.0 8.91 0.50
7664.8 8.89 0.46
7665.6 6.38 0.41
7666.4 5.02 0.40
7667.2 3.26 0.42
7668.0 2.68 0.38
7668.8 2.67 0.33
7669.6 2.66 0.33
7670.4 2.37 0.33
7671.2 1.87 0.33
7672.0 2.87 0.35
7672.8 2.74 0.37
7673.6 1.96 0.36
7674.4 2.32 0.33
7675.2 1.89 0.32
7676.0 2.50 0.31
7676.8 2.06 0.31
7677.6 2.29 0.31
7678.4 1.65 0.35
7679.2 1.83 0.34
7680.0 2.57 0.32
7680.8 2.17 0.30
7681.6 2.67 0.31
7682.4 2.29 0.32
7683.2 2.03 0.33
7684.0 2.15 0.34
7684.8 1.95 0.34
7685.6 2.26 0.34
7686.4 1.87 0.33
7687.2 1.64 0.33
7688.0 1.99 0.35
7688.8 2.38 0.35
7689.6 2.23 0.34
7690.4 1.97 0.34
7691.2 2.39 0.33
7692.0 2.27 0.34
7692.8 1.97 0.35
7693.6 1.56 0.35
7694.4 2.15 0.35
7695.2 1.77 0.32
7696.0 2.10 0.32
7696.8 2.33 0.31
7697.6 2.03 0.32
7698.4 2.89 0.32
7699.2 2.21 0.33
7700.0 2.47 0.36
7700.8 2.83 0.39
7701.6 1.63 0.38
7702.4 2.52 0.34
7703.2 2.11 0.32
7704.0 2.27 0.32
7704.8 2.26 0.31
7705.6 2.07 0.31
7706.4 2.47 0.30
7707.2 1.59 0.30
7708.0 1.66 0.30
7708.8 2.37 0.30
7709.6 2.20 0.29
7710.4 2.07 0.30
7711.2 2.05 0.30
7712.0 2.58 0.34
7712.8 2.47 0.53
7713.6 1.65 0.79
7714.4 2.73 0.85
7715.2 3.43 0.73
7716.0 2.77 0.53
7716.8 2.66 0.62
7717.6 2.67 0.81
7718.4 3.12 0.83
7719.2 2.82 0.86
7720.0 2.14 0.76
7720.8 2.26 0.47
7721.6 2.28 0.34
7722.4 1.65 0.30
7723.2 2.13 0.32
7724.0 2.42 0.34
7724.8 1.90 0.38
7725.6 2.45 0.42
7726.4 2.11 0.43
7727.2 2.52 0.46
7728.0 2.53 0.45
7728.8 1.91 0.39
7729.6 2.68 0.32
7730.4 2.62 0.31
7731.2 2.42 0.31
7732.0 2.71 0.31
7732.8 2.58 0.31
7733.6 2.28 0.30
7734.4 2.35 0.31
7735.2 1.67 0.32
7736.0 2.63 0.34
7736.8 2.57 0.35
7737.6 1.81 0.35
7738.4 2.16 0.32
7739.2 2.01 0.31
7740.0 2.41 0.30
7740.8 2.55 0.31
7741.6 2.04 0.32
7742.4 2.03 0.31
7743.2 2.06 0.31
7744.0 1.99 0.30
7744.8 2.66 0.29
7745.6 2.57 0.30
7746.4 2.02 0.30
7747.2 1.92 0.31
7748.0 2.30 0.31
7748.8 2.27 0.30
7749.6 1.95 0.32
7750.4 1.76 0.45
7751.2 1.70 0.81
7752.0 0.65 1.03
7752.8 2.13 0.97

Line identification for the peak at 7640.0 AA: H-alpha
